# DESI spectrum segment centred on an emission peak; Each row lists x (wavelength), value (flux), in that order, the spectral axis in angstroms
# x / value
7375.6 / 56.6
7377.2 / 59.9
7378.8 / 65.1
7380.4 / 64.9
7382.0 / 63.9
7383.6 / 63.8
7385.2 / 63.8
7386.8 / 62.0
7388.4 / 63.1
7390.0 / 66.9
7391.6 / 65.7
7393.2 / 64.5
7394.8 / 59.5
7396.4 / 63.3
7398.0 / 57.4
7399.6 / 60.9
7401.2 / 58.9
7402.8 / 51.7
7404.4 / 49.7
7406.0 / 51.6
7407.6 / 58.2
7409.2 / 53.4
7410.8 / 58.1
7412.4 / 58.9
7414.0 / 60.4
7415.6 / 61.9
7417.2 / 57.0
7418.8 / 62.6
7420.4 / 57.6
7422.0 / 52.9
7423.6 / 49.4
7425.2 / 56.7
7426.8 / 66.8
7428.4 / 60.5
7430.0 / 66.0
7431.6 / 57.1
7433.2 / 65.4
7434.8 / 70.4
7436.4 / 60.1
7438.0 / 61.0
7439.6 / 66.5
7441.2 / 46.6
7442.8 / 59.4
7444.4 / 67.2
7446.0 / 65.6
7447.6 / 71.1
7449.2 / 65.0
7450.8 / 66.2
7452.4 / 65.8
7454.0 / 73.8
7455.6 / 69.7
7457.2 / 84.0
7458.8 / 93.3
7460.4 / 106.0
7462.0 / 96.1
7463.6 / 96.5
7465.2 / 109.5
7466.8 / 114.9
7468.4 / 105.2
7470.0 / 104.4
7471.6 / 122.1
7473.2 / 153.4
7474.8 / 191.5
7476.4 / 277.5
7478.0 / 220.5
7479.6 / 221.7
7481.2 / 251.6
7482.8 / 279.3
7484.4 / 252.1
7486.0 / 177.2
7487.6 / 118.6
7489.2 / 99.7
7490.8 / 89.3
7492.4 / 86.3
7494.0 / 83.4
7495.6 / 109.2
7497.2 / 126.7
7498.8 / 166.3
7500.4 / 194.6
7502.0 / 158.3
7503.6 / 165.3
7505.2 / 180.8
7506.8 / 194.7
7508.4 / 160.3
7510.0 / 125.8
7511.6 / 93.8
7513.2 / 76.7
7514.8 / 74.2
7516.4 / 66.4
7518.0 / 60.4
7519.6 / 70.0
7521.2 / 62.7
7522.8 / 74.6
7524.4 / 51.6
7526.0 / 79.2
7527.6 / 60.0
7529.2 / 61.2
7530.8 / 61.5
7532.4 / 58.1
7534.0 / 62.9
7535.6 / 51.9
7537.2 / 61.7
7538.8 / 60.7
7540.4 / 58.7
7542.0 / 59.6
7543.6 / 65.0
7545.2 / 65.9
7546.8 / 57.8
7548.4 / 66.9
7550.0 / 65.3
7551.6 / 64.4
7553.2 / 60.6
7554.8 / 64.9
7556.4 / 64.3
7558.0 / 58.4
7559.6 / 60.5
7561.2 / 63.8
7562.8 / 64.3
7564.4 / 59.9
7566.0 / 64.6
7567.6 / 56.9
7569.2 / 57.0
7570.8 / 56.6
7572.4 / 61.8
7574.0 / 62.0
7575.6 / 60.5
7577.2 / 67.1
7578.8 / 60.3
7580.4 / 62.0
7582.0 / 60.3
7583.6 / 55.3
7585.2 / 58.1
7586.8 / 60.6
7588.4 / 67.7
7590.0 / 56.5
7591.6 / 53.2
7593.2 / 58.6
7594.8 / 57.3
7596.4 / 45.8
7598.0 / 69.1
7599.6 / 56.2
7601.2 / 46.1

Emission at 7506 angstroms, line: [N II]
